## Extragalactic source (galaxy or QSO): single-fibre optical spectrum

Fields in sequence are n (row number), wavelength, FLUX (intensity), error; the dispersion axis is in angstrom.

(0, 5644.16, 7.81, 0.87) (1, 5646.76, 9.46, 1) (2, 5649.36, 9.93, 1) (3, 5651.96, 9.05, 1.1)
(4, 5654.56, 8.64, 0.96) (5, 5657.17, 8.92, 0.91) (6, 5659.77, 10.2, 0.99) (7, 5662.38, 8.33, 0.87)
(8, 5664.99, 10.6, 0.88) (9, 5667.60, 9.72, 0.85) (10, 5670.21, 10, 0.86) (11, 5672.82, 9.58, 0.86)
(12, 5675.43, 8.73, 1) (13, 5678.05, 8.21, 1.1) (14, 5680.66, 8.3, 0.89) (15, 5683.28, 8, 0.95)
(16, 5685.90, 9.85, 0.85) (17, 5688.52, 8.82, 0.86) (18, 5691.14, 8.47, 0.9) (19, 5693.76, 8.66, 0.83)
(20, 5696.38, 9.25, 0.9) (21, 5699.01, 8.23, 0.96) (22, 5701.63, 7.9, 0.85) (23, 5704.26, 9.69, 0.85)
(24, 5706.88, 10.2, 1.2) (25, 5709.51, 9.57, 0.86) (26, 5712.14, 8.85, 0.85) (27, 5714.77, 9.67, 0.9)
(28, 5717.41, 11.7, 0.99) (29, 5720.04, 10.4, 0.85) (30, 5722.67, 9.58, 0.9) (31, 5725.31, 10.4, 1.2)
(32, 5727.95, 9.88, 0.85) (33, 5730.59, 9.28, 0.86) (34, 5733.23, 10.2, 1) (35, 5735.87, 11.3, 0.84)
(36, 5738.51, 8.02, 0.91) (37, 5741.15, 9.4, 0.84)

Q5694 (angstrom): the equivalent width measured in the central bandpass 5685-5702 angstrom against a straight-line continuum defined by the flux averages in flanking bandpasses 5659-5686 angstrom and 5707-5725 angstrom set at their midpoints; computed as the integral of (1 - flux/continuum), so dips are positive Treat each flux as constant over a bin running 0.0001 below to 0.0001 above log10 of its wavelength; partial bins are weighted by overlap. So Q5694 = 1.4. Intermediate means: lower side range 9.18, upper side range 10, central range 8.76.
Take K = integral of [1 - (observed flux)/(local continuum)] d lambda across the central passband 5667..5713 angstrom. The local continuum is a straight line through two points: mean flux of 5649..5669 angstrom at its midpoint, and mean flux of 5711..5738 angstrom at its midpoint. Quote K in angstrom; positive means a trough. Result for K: 3.4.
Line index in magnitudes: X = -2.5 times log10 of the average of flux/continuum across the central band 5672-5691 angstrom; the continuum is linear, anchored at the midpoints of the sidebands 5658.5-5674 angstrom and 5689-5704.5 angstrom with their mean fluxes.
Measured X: 0.05 mag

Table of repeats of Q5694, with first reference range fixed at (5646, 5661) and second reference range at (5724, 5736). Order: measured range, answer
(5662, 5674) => -0.3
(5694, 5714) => 1.5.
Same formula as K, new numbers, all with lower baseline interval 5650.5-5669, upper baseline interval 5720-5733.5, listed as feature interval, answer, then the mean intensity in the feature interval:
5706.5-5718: -0.1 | 9.87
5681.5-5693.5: 1.0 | 8.75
